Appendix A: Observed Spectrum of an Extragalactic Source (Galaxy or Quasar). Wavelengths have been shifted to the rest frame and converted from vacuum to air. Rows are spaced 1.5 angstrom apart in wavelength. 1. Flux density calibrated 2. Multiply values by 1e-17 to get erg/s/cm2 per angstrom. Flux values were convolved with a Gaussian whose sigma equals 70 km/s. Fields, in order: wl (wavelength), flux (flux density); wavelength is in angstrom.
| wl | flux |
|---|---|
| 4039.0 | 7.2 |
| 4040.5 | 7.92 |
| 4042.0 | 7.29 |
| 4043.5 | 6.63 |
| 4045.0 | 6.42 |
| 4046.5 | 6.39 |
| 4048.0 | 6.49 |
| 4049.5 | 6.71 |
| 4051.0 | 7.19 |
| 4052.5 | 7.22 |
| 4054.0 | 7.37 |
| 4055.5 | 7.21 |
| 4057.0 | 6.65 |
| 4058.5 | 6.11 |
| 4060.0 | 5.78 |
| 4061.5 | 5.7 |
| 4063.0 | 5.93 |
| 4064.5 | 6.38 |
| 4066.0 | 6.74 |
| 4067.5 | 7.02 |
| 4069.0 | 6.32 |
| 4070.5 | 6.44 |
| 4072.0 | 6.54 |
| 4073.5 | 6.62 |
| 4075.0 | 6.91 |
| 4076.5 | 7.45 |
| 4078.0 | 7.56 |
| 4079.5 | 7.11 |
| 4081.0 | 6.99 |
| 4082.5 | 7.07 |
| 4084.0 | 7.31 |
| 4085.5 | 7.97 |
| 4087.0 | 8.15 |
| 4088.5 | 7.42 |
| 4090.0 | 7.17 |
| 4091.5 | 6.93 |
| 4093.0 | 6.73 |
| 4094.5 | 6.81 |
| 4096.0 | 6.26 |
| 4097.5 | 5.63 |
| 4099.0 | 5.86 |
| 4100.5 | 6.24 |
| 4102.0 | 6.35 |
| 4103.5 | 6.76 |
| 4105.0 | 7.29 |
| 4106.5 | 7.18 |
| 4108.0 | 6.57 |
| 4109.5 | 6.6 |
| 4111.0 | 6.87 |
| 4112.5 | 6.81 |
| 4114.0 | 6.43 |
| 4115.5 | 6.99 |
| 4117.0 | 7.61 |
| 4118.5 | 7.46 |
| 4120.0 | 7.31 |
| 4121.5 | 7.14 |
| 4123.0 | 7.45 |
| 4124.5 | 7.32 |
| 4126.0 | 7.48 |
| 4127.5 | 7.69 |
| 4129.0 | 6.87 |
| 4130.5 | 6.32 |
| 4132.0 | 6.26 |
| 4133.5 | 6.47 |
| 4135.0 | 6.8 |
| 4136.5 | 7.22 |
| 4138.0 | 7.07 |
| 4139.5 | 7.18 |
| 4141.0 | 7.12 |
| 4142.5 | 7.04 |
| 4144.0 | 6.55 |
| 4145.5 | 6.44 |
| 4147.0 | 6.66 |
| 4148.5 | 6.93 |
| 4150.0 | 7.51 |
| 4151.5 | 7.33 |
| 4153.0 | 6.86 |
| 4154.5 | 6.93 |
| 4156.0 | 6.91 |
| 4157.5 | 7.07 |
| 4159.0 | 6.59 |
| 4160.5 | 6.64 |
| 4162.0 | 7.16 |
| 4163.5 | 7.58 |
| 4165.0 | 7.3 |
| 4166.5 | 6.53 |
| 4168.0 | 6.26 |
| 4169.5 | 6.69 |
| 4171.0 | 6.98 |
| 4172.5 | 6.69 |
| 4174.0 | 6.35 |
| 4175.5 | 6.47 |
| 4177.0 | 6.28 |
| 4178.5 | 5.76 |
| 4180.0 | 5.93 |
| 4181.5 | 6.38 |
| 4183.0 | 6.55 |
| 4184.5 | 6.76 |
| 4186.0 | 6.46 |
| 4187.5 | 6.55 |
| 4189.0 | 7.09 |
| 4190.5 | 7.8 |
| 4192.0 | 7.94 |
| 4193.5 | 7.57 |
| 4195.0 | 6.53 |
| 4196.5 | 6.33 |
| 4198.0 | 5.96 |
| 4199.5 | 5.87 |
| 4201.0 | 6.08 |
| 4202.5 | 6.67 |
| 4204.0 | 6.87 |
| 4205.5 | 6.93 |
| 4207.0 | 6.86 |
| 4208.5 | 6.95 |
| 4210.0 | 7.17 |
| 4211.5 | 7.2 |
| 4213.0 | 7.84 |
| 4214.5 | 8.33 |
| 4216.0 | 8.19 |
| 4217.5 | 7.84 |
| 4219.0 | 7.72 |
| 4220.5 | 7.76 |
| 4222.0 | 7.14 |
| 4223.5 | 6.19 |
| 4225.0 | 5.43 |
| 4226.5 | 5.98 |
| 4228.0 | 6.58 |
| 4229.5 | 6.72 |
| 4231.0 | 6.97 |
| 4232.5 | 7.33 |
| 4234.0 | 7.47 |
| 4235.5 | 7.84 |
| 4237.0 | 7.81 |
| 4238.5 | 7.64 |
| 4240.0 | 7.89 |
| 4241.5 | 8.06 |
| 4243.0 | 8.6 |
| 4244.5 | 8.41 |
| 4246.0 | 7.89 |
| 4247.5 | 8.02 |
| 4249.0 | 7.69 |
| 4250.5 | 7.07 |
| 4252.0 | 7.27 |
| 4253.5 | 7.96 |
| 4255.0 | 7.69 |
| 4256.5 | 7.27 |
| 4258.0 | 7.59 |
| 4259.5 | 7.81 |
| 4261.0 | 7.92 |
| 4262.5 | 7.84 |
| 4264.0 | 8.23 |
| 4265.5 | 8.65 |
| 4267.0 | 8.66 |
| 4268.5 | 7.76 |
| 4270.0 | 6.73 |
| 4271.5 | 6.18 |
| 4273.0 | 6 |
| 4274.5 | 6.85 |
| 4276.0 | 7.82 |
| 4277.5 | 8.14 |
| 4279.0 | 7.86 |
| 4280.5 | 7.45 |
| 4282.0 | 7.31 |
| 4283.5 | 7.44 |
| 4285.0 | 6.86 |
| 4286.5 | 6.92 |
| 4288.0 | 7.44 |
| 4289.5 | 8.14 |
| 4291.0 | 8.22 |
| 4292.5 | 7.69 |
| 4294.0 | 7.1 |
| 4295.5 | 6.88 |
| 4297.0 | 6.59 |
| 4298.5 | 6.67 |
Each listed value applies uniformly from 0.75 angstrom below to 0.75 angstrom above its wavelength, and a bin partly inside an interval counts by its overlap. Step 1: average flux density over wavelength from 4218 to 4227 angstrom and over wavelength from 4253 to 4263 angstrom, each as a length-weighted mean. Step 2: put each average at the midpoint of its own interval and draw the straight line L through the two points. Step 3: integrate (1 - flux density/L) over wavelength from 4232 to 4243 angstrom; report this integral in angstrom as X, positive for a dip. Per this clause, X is -1.0 angstrom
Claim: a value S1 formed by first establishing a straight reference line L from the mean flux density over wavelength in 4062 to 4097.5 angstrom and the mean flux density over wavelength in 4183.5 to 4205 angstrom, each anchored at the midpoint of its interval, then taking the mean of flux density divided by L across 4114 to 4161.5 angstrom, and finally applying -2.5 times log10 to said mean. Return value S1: -0.03 mag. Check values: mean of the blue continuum 6.91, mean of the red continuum 6.75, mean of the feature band 7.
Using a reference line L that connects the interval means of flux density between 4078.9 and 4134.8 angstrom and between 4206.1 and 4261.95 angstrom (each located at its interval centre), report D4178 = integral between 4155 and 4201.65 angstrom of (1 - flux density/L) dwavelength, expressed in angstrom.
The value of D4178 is 3.6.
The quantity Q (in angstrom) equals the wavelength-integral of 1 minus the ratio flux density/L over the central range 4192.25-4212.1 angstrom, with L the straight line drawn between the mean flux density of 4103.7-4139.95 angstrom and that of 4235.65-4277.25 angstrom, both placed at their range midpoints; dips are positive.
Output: 1.9 angstrom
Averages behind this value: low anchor 7.01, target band 6.72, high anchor 7.69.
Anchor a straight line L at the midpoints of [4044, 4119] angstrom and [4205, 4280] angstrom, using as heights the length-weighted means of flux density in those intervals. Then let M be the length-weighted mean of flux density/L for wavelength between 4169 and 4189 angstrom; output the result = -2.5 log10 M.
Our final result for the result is 0.12 mag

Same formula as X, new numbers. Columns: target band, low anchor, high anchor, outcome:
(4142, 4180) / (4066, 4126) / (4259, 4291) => 2.11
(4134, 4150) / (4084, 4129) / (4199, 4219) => 0.29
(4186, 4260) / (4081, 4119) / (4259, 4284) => 1.17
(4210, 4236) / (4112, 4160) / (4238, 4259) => 1.39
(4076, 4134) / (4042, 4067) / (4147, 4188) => -2.85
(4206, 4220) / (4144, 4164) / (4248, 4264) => -0.39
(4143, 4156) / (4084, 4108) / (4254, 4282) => 0.32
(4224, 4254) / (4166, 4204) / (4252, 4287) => -0.96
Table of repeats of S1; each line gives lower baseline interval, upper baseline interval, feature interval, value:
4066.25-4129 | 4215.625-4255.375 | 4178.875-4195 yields 0.06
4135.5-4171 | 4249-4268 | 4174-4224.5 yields 0.07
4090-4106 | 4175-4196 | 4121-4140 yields -0.07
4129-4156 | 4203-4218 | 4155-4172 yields 0.02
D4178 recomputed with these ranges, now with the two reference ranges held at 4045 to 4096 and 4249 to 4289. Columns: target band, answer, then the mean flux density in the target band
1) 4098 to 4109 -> 0.58 angstrom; 6.58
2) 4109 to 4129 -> -0.45 angstrom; 7.16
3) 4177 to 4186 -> 1.15 angstrom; 6.29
